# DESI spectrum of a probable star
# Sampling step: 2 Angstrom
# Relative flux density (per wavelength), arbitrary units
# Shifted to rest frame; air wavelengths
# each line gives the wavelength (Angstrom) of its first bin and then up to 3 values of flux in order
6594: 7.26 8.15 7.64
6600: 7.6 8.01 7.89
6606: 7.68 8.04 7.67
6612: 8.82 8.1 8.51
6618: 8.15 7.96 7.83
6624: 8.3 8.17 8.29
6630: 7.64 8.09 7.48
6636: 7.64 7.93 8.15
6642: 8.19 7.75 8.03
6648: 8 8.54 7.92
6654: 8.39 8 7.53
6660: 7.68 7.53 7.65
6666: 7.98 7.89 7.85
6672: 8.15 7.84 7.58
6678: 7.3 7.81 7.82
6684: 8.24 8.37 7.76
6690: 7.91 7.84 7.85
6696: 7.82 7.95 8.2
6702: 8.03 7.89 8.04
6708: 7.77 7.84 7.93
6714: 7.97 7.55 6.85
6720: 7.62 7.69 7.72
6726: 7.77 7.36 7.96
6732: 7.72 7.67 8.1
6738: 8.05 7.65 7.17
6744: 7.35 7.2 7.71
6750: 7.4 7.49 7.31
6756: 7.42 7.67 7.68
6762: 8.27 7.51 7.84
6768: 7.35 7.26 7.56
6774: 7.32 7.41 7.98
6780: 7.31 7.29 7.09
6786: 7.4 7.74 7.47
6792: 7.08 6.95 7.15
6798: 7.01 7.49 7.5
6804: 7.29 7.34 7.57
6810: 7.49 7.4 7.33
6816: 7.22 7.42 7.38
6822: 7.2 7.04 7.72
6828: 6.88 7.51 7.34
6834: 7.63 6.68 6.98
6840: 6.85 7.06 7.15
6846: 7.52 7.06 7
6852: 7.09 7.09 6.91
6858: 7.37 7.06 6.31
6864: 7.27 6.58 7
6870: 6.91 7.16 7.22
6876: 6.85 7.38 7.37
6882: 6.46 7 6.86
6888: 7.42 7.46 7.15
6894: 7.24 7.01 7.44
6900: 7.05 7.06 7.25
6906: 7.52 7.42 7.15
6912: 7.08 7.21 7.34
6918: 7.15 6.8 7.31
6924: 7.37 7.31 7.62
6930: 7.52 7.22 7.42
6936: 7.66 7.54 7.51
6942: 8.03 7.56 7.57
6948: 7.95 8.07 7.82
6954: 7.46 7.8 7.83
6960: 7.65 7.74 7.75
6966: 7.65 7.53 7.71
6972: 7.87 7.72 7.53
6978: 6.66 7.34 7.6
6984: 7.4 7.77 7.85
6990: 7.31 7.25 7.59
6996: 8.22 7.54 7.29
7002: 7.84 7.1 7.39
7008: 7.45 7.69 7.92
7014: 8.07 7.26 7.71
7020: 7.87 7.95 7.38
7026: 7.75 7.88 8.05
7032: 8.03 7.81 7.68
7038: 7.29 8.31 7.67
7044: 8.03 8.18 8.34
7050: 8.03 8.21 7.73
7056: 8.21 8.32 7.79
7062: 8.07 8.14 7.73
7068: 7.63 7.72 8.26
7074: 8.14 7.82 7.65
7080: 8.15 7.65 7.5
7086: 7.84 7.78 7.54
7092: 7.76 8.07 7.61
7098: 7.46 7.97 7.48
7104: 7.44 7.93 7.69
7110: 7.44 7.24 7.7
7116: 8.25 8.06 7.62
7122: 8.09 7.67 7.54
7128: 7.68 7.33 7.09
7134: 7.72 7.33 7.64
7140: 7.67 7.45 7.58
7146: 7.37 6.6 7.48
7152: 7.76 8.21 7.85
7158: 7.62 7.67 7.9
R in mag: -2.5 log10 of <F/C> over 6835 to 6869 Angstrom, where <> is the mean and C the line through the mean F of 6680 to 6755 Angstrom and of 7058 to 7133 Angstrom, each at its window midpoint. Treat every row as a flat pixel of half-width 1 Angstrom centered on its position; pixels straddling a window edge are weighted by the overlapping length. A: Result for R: 0.11 mag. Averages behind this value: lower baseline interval 7.75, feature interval 7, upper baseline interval 7.75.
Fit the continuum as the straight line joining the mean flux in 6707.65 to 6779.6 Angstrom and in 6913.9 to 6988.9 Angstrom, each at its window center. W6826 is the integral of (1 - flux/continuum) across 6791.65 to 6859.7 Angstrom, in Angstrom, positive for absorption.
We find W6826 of 3.2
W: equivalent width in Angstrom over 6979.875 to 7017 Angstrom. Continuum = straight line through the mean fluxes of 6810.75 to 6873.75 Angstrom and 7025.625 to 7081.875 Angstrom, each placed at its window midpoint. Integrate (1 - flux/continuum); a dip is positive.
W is 0.8 Angstrom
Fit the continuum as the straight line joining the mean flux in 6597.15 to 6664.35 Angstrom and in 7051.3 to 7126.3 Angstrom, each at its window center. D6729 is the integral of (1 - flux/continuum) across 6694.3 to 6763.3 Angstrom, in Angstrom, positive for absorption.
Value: 2.0 Angstrom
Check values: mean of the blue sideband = 7.97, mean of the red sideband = 7.81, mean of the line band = 7.7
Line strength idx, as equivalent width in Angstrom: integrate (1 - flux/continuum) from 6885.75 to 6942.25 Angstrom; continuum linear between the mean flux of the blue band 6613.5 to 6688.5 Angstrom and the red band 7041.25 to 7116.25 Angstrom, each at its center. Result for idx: 4.1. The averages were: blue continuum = 7.95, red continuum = 7.84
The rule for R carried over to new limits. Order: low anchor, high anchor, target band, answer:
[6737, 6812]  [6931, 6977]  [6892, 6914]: 0.06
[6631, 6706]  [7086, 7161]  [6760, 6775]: 0.04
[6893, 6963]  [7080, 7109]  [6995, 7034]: -0.02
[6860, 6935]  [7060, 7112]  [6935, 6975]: -0.05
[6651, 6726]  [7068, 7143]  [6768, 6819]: 0.06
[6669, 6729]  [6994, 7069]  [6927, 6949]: 0.03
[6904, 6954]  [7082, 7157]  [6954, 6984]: -0.01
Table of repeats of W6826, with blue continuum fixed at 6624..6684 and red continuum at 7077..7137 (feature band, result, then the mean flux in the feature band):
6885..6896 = 0.82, 7.21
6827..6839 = 0.99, 7.17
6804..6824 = 1.21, 7.35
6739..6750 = 0.62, 7.41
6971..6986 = 0.53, 7.47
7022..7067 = -1.35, 7.94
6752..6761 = 0.38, 7.52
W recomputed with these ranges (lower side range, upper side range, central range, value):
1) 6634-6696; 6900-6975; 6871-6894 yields 1.4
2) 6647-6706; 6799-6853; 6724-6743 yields -0.1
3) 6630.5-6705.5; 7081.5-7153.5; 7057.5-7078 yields -0.8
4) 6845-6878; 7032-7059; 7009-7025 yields 0.2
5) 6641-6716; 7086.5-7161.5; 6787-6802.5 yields 1.1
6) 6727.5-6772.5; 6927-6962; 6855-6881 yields 2.1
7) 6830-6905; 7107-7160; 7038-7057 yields -1.5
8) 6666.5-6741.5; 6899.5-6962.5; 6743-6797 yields 1.8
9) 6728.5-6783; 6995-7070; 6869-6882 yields 1.0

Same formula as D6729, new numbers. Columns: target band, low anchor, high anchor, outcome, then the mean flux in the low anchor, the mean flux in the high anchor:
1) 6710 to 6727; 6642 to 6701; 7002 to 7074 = 0.54 Angstrom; 7.91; 7.85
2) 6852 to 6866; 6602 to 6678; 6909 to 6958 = 1.16 Angstrom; 7.96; 7.49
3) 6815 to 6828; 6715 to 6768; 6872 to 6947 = 0.27 Angstrom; 7.6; 7.28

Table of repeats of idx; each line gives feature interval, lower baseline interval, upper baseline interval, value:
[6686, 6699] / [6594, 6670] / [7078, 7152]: 0.0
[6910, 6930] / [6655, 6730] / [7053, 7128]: 1.4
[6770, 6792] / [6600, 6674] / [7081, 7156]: 1.2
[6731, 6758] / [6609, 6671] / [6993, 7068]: 1.3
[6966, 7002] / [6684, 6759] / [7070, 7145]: 0.7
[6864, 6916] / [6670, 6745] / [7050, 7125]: 4.5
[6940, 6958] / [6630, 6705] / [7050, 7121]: 0.2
